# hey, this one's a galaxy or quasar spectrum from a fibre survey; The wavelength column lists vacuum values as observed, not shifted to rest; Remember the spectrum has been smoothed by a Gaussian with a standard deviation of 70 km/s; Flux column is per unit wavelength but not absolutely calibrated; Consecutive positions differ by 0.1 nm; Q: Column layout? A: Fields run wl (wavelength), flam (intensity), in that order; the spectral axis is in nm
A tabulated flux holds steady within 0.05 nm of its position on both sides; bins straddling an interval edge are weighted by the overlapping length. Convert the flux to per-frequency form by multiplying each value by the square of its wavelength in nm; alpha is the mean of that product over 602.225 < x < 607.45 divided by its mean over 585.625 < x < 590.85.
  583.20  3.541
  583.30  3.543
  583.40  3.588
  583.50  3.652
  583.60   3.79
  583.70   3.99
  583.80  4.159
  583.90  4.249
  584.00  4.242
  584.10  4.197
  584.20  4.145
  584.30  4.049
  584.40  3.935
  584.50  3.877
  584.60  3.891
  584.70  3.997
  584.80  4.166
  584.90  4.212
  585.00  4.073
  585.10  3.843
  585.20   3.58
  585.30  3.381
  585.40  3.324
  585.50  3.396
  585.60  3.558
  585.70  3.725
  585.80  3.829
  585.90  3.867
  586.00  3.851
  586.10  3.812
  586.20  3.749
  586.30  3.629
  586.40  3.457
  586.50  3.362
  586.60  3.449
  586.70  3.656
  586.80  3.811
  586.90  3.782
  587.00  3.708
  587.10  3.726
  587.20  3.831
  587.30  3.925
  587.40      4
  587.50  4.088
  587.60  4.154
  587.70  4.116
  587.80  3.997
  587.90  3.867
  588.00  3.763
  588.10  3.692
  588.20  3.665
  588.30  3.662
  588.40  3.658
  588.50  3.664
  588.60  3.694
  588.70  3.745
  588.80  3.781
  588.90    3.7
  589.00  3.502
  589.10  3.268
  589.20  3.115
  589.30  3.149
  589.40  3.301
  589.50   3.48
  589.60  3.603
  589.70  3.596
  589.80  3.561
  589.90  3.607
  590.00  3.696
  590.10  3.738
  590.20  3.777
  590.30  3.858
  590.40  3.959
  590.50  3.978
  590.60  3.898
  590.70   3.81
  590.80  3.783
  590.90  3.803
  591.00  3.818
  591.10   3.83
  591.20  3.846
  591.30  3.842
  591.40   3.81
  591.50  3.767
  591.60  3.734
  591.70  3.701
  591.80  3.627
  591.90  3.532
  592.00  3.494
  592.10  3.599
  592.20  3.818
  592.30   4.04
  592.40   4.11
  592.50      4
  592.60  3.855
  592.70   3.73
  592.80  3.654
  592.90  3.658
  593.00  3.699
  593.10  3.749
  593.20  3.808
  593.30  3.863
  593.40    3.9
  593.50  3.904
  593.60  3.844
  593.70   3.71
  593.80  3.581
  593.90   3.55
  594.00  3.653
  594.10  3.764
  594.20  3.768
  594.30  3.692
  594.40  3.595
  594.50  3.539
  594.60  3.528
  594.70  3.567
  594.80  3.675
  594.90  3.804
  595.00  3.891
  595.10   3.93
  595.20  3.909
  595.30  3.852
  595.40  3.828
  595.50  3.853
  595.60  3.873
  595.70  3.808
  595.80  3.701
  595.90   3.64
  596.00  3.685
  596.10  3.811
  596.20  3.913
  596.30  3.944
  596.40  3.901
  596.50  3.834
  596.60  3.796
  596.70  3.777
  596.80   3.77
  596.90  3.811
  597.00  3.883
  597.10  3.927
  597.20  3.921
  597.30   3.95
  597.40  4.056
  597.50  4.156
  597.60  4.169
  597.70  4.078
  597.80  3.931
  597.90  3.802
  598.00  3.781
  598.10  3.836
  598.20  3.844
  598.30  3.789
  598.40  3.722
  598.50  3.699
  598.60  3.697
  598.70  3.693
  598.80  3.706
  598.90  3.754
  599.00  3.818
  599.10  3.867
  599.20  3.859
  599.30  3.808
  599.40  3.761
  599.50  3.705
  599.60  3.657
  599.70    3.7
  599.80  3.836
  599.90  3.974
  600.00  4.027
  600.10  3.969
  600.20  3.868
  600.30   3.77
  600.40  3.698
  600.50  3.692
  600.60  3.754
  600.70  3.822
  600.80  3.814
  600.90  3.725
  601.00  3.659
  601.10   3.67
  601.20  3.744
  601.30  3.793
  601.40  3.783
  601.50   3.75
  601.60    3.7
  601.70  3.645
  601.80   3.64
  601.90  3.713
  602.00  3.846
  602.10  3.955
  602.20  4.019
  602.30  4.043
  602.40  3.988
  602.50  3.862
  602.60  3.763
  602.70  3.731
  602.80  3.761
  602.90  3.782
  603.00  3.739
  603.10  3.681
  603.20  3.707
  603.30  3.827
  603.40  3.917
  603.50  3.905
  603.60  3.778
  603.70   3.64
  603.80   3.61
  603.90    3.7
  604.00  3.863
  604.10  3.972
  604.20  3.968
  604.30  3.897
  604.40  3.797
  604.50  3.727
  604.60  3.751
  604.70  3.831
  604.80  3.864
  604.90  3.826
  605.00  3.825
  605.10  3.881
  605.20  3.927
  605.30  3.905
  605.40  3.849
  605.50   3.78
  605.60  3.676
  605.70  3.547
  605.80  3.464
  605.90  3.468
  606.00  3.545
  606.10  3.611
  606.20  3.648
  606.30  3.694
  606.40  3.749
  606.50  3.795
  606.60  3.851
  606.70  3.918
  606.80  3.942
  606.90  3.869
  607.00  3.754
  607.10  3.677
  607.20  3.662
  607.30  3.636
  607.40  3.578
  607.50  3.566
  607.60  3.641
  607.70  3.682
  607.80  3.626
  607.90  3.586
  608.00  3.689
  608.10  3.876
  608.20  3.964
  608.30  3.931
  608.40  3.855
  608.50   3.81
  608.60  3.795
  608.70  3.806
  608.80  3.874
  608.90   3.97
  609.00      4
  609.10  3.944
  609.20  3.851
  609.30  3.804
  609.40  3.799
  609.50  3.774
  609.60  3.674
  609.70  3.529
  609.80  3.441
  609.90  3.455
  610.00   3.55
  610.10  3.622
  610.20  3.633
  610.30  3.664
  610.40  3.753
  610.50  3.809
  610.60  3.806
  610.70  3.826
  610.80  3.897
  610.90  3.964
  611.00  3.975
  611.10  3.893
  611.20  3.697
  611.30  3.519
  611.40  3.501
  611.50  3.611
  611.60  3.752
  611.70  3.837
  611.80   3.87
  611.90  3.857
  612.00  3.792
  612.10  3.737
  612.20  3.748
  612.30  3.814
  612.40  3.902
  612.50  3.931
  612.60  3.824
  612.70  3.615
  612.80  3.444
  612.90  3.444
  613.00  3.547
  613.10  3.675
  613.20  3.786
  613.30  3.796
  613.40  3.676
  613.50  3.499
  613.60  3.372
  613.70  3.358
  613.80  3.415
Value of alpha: 1.1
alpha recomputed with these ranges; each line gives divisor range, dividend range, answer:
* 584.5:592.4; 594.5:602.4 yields 1.06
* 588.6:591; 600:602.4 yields 1.08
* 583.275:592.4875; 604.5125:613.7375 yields 1.06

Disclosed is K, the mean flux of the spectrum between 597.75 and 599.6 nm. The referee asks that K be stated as 3.78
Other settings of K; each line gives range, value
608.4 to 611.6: 3.75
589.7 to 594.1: 3.77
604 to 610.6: 3.75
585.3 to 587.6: 3.71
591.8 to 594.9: 3.73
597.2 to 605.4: 3.82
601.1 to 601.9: 3.72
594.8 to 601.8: 3.82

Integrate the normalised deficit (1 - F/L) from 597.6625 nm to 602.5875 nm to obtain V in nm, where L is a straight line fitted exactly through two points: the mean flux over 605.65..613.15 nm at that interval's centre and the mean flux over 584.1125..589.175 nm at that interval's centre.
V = -0.07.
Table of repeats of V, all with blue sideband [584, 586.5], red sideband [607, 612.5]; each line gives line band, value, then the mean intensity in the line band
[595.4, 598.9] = -0.056 nm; 3.84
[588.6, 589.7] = 0.093 nm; 3.48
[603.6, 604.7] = -0.008 nm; 3.79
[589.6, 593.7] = 0.020 nm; 3.78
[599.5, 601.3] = -0.004 nm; 3.78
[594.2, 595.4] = 0.018 nm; 3.73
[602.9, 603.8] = 0.001 nm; 3.77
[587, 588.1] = -0.034 nm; 3.92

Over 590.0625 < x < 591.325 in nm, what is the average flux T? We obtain 3.84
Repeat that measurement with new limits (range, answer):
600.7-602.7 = 3.79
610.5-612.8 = 3.78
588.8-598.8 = 3.76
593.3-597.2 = 3.78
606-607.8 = 3.71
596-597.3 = 3.85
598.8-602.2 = 3.78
